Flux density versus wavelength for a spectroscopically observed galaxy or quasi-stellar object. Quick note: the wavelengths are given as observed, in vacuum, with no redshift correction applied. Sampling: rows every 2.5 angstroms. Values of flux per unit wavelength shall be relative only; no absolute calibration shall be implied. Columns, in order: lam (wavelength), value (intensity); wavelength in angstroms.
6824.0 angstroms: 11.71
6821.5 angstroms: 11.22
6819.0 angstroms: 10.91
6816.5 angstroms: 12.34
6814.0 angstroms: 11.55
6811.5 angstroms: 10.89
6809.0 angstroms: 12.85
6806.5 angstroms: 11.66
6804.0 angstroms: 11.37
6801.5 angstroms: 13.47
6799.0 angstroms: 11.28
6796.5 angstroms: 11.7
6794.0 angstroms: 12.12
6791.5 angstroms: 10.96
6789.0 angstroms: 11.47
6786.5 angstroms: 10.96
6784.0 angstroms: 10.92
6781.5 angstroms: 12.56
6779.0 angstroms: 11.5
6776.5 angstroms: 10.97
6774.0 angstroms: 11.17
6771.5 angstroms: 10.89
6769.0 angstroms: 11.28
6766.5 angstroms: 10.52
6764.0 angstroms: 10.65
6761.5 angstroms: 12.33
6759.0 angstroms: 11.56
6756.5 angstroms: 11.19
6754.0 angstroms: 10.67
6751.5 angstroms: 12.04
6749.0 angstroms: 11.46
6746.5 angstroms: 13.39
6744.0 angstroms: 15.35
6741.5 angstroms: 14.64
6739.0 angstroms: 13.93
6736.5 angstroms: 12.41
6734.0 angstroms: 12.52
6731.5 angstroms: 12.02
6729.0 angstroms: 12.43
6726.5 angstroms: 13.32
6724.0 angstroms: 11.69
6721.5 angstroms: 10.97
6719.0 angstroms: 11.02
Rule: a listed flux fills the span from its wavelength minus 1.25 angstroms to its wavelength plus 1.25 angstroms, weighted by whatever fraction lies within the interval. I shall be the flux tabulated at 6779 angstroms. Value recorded 11.5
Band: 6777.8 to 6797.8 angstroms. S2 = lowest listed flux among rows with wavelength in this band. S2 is 10.92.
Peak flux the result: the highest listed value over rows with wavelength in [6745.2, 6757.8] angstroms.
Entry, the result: 13.39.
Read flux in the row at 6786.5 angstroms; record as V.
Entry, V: 10.96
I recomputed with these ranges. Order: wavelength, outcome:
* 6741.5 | 14.64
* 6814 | 11.55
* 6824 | 11.71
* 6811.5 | 10.89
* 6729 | 12.43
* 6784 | 10.92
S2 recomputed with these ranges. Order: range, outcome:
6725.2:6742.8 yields 12.02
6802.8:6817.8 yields 10.89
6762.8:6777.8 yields 10.52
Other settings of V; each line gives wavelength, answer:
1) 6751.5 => 12.04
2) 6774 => 11.17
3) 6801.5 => 13.47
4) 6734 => 12.52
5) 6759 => 11.56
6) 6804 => 11.37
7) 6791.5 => 10.96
